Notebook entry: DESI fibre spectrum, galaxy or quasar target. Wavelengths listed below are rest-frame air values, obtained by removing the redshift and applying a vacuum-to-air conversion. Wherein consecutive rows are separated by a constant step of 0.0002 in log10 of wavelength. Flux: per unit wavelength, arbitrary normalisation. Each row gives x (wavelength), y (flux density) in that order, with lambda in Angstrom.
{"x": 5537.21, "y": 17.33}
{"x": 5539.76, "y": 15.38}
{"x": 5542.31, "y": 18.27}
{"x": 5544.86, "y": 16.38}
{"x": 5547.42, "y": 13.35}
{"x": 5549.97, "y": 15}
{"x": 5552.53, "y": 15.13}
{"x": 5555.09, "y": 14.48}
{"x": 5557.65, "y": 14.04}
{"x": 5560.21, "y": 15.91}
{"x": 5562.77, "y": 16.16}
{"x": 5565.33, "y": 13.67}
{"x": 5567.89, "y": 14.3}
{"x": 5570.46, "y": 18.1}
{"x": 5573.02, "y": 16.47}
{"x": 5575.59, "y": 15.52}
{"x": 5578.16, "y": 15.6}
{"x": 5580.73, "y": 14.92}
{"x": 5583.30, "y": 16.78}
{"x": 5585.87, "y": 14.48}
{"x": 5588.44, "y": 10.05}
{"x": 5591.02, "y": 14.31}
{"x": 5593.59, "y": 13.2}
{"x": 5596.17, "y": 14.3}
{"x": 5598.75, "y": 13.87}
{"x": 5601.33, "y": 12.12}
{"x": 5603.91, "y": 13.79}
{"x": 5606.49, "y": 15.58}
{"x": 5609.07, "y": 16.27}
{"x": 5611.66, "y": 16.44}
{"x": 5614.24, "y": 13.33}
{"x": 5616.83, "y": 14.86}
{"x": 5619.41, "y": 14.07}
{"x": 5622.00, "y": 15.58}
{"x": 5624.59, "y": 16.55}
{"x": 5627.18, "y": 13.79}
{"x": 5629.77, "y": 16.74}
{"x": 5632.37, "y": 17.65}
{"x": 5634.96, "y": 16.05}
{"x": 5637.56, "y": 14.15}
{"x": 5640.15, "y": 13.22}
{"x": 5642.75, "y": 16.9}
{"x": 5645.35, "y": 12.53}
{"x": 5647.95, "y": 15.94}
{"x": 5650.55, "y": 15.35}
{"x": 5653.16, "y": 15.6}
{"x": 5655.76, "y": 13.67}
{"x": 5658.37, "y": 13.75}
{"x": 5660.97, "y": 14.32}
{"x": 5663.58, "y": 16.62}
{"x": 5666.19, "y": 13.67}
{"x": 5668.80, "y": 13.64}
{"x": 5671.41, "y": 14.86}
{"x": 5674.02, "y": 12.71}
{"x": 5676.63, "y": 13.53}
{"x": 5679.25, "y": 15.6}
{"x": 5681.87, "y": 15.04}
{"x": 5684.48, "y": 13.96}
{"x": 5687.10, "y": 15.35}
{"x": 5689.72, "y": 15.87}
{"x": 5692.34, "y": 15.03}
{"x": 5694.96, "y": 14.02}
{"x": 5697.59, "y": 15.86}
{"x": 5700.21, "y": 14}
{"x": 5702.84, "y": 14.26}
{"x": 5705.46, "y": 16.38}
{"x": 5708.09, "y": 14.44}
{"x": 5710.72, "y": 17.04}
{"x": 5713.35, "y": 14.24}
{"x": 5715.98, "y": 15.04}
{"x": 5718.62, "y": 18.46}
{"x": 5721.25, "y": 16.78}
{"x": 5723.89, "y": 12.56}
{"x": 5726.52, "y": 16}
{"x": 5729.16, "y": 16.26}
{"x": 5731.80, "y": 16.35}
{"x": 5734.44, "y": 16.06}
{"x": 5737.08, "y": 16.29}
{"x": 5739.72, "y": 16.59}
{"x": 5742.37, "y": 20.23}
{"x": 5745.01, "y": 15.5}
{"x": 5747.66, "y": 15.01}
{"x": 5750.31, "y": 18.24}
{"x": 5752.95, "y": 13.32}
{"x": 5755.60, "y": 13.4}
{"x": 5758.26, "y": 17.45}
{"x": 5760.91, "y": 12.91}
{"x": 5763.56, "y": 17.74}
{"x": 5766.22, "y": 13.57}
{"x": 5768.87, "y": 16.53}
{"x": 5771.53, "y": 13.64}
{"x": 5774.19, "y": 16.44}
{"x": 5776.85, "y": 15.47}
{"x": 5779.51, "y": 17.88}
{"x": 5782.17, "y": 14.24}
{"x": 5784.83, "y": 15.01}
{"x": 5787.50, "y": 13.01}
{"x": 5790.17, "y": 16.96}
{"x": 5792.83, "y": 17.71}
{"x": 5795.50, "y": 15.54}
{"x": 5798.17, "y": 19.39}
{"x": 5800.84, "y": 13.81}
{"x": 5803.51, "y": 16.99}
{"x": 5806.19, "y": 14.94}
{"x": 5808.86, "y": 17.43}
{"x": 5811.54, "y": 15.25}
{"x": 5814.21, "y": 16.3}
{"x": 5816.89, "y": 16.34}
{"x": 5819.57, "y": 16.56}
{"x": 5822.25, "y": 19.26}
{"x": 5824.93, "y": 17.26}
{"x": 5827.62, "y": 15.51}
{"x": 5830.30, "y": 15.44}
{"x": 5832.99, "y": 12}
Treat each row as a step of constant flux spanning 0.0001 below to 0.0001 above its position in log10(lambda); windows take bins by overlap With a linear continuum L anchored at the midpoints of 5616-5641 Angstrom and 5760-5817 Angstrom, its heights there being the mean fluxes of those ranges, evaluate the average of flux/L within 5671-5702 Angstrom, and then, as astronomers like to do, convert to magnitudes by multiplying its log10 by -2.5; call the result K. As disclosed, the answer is 0.06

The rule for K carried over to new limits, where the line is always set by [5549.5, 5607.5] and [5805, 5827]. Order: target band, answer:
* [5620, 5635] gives -0.06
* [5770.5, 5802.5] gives 0.04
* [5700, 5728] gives 0.02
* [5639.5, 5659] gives 0.04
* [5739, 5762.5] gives 0.02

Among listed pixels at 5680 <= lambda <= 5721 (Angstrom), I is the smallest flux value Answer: 13.96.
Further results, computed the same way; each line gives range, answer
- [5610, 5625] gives 13.33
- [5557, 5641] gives 10.05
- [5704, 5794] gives 12.56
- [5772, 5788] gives 13.01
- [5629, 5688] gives 12.53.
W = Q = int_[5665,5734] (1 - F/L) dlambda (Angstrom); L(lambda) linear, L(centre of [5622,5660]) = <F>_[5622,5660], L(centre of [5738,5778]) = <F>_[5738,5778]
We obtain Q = 1.7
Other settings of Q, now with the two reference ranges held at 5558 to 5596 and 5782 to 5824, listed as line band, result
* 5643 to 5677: 2.2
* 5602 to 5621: 0.4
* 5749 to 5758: 0.4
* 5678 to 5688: 0.4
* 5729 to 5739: -0.3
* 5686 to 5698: 0.3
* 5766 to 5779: 0.5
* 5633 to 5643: 0.1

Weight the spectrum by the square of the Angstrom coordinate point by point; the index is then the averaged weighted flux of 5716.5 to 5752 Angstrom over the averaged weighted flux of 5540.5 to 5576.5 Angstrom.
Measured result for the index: 1.13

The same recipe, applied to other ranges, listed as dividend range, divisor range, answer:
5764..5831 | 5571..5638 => 1.15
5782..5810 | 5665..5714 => 1.13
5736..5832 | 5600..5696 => 1.13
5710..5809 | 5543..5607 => 1.15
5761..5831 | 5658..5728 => 1.11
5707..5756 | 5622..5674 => 1.10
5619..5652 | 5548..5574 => 1.03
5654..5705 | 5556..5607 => 1.03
